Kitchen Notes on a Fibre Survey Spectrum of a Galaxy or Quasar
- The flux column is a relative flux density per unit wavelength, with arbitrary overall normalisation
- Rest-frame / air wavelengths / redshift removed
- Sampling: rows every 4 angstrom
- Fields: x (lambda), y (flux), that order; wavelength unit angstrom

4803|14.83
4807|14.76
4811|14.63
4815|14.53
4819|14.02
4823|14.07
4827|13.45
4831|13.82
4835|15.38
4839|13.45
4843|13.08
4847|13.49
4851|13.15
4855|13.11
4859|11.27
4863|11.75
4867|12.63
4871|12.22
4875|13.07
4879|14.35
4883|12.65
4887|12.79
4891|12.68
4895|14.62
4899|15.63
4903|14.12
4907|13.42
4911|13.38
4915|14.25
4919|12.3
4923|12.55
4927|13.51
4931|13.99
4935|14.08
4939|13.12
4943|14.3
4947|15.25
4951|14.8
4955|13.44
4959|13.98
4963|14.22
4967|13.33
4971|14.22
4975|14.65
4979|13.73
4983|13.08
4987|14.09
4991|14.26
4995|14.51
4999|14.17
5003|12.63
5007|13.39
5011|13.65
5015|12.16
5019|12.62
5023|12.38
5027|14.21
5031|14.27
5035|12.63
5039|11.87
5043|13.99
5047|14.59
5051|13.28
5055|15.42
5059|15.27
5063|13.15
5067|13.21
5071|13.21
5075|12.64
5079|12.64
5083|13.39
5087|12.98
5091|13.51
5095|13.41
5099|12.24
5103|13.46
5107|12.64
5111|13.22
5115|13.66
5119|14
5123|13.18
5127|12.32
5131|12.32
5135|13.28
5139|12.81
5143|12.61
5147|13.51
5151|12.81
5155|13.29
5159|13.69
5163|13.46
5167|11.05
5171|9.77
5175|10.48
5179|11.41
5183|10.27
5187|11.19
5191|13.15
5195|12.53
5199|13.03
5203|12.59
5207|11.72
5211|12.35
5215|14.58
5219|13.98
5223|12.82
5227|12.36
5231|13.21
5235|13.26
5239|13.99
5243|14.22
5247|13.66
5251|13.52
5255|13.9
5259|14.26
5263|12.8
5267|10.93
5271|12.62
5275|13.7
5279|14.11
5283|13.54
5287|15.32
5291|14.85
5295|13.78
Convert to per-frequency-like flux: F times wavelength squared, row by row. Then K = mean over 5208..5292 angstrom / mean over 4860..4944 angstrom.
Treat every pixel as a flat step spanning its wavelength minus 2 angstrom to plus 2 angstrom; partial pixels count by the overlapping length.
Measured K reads 1.2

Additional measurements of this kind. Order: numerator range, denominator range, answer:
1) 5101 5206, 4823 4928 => 1.05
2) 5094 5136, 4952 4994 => 0.99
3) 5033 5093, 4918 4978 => 1.01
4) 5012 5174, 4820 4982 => 1.04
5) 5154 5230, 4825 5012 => 1.01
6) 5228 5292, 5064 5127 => 1.10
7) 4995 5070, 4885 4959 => 1.02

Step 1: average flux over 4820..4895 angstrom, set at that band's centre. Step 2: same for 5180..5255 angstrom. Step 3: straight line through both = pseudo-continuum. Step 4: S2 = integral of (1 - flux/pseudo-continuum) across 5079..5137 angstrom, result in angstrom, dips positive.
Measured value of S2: -0.4 angstrom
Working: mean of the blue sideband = 13.2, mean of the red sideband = 12.9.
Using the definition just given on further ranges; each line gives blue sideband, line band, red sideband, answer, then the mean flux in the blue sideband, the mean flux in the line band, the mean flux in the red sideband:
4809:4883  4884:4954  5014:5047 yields -2.6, 13.4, 13.8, 13.1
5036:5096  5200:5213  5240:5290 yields 1.2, 13.5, 12.3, 13.6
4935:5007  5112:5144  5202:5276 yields 1.1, 14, 13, 13.2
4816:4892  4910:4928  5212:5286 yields 0.1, 13.2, 13.2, 13.4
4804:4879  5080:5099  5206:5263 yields 0.4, 13.5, 13.2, 13.4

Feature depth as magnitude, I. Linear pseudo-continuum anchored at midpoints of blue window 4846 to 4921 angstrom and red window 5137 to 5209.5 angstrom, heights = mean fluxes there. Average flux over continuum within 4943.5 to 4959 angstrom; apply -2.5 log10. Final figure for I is -0.11 mag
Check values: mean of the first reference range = 13.2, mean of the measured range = 14.4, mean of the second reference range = 12.2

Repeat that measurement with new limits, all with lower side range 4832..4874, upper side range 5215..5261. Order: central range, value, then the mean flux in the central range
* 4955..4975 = -0.06 mag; 14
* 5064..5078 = 0.03 mag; 13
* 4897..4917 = -0.09 mag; 14.2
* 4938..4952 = -0.10 mag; 14.4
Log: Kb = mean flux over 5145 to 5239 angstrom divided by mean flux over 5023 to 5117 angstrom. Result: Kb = 0.93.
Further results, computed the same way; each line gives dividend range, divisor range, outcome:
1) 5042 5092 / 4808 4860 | 0.99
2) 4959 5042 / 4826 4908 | 1.01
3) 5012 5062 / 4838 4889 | 1.06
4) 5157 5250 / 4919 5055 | 0.92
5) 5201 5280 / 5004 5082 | 0.99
